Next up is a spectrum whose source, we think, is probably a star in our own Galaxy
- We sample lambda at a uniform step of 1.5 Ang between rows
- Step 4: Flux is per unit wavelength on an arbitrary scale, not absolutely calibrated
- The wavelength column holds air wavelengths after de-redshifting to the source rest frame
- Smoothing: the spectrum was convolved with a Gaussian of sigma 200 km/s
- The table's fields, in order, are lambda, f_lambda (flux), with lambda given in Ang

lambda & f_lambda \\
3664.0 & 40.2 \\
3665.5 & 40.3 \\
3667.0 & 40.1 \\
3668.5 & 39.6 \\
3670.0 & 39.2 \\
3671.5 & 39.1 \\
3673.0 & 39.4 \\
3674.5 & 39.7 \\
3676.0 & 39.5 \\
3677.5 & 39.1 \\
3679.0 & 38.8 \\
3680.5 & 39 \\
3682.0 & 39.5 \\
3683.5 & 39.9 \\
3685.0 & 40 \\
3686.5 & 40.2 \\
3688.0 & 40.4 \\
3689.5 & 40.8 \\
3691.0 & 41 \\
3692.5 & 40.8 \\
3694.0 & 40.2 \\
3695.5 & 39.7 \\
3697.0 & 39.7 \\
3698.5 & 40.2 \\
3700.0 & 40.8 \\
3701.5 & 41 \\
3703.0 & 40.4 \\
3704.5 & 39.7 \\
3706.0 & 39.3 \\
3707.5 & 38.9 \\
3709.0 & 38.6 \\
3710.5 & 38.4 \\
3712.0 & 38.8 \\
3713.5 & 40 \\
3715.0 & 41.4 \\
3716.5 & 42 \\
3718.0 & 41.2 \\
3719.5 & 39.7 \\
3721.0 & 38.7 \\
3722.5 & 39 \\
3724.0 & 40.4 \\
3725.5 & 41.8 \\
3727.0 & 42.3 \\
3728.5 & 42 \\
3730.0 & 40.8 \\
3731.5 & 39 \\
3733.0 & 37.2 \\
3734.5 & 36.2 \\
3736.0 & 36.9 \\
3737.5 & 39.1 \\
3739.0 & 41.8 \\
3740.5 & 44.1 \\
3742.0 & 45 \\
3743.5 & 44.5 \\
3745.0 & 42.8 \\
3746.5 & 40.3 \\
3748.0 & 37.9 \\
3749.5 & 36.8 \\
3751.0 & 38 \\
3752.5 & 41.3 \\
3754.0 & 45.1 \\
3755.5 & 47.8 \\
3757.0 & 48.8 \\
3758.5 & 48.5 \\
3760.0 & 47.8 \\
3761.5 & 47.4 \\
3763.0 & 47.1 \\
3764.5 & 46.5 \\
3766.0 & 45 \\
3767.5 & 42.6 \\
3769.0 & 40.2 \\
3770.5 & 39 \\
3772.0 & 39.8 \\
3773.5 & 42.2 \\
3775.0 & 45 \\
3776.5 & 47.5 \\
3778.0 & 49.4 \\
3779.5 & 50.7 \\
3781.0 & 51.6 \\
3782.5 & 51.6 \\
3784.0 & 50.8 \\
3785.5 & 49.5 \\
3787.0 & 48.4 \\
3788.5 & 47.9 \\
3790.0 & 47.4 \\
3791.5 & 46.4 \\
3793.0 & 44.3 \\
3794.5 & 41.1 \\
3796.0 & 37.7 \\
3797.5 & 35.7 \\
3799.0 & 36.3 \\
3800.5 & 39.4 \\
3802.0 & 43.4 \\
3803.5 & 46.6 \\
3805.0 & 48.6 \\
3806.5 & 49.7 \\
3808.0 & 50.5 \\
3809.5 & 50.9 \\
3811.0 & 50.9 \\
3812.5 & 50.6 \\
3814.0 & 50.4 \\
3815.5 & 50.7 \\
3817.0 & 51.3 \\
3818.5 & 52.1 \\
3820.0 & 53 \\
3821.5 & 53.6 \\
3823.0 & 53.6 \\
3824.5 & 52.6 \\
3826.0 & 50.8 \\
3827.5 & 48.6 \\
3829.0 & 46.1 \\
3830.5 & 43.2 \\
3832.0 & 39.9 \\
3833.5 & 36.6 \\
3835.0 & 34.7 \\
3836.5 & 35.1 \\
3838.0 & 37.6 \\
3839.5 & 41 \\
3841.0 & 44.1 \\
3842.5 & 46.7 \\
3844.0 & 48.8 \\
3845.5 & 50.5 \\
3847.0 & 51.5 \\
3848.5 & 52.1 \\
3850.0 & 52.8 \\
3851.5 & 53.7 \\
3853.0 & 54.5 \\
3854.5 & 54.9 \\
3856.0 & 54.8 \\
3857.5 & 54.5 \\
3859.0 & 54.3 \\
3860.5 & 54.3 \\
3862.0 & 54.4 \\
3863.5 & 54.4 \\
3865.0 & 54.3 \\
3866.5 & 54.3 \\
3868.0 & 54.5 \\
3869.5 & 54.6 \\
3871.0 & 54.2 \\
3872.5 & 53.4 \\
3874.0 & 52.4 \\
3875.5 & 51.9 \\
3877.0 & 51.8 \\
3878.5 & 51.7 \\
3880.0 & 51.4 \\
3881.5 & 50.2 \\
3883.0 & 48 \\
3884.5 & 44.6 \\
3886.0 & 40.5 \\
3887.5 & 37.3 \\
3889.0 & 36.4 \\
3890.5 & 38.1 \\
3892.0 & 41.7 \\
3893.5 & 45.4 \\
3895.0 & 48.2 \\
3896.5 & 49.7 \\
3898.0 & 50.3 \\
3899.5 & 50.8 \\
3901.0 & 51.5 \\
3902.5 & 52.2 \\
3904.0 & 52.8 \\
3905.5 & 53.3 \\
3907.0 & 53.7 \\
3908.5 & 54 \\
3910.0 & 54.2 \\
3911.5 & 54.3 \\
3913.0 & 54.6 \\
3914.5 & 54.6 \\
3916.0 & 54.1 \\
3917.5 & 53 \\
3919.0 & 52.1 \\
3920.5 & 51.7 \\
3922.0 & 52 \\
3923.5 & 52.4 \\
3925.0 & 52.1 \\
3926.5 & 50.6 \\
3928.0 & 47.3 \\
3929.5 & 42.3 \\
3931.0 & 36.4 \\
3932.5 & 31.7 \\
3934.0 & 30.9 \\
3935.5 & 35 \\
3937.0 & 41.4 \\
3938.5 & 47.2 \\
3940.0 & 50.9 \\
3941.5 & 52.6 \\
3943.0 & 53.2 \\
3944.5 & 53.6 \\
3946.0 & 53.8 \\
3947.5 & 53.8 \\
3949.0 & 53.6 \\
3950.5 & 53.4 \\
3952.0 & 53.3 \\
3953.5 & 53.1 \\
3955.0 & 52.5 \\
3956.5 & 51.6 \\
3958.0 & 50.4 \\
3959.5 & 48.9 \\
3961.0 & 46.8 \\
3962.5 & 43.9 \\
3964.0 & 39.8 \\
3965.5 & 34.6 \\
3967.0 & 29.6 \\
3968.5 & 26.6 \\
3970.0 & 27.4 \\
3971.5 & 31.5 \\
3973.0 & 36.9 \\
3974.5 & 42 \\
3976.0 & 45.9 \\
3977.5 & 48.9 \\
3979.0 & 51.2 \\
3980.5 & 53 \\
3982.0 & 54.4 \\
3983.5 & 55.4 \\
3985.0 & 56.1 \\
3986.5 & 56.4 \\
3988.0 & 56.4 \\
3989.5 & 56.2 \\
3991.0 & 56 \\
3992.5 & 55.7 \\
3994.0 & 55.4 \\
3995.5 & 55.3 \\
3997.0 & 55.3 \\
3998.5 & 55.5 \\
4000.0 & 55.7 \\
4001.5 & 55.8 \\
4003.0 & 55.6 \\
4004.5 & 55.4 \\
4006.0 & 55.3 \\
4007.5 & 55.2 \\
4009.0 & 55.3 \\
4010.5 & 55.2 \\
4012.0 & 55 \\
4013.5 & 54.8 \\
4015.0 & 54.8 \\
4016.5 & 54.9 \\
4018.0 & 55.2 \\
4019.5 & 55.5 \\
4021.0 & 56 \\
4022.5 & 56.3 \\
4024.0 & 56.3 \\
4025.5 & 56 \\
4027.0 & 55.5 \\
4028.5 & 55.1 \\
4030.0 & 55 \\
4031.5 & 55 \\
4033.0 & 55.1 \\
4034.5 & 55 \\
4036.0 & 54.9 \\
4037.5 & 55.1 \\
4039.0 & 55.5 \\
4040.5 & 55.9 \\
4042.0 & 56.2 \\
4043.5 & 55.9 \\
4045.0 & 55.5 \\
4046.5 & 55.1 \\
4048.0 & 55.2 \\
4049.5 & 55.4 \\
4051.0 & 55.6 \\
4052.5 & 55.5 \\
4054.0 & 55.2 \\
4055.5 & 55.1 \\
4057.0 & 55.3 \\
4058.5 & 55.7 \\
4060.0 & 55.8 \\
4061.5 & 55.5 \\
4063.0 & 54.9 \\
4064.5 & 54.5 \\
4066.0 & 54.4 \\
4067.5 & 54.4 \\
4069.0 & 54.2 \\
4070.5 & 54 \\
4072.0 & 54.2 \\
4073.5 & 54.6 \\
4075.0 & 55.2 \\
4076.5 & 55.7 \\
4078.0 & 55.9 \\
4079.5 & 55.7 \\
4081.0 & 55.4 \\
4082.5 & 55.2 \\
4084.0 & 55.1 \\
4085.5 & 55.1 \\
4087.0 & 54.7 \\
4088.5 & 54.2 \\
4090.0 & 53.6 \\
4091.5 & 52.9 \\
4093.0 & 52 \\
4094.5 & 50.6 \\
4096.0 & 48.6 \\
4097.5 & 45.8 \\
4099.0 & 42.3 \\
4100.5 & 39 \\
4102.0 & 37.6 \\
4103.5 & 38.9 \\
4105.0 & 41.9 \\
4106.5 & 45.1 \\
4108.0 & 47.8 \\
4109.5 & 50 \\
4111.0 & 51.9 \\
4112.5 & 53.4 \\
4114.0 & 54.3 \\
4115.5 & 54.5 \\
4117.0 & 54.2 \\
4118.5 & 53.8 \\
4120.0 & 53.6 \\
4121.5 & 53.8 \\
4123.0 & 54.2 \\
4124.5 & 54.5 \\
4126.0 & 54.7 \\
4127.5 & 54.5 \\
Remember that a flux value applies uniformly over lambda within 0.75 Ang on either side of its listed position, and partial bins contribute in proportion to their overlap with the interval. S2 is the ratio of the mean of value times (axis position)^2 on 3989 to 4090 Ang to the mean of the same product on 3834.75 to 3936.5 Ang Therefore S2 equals 1.22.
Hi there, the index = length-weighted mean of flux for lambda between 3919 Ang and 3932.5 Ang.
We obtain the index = 47.4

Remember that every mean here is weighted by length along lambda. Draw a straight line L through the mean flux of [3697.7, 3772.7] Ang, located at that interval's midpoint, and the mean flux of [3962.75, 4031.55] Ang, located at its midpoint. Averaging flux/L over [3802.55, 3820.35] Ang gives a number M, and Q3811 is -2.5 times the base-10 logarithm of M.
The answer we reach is -0.14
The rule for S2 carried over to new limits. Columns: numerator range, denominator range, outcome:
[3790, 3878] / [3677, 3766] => 1.26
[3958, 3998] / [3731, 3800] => 1.20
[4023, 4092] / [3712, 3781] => 1.52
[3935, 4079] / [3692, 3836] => 1.35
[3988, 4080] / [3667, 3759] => 1.61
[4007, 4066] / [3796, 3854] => 1.31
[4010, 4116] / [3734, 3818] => 1.37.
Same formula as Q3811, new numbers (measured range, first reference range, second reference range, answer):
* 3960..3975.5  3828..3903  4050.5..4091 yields 0.38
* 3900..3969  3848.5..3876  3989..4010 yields 0.13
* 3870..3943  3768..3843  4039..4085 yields 0.03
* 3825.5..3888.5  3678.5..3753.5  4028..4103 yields -0.08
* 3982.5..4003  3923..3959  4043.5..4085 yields -0.10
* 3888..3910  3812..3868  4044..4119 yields 0.04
